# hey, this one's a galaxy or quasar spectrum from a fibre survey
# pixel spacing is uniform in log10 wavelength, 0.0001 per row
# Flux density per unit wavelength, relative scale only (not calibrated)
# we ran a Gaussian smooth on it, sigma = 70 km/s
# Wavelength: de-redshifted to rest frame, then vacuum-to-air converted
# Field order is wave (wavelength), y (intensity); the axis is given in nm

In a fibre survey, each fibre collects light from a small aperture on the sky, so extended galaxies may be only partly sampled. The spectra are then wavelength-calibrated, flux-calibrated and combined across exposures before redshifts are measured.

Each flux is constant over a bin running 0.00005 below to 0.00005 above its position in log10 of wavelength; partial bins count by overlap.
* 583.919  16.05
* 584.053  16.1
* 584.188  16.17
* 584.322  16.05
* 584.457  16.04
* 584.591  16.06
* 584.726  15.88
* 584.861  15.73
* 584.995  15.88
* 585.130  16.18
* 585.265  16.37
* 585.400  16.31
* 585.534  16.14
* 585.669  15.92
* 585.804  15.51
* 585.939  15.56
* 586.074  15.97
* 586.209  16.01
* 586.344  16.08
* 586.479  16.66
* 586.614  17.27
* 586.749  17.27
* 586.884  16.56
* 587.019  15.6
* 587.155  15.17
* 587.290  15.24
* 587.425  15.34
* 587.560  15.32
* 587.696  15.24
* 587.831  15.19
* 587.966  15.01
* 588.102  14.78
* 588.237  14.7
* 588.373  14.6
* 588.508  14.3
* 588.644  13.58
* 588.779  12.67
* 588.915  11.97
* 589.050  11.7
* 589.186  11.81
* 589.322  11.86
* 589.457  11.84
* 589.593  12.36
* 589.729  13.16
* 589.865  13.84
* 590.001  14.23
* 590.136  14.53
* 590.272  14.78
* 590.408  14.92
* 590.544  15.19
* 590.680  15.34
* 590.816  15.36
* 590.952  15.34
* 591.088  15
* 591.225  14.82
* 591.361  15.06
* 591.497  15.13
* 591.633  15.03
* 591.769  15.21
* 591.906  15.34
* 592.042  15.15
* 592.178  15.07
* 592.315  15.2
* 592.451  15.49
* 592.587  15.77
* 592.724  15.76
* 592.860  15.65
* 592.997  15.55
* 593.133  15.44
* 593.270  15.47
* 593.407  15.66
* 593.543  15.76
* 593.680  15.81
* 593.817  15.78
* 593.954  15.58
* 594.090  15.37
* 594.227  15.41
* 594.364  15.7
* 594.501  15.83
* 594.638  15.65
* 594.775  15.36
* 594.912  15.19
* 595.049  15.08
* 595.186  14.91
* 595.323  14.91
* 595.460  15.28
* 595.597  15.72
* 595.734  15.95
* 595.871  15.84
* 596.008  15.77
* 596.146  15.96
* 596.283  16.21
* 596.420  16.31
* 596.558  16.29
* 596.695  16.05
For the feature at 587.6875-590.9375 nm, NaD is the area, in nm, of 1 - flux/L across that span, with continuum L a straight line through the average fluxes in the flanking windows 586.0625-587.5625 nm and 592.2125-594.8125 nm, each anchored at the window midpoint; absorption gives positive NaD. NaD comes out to 0.41 nm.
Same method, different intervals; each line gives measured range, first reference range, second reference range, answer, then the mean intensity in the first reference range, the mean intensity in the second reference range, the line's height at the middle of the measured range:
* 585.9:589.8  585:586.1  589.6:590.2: 0.076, 16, 13.8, 14.8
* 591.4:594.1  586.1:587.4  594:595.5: 0.016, 16.2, 15.3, 15.6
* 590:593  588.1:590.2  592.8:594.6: -0.155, 13.2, 15.6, 14.4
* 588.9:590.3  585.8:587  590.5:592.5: 0.243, 16.3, 15.2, 15.6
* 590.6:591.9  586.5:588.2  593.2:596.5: 0.040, 15.7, 15.6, 15.6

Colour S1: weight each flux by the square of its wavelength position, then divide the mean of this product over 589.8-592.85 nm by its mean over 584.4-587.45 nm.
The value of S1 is 1.0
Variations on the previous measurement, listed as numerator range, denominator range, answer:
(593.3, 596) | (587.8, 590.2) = 1.18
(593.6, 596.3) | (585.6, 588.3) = 1.02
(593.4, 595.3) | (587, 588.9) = 1.08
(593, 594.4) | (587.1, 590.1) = 1.15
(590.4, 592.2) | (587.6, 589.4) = 1.12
